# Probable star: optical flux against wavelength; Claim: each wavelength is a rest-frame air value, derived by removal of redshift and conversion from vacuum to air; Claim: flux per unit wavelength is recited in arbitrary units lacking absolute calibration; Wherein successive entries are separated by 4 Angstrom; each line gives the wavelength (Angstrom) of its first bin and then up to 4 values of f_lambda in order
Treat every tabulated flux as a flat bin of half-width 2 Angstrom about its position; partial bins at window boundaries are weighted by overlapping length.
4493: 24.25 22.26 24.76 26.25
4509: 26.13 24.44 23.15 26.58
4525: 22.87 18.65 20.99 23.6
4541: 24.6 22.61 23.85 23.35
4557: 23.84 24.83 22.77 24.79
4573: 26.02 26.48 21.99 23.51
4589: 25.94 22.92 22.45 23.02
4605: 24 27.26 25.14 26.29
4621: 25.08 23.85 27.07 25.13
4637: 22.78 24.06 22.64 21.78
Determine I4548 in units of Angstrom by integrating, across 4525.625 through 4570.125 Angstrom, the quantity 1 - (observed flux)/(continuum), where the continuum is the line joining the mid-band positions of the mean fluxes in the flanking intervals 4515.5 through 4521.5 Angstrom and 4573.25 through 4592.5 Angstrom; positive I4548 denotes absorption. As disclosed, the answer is 2.7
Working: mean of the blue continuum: 24.6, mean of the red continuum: 24.5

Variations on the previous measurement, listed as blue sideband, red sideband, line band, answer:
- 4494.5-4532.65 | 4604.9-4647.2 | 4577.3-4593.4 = 0.34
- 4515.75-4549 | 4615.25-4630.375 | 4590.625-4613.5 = 0.76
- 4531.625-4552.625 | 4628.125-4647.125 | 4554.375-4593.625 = -1.36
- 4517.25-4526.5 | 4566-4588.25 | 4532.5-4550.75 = 0.92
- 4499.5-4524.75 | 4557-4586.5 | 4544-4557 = 0.62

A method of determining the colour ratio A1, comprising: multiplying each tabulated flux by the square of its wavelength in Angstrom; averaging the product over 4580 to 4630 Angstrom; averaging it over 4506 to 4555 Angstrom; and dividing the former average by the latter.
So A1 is 1.1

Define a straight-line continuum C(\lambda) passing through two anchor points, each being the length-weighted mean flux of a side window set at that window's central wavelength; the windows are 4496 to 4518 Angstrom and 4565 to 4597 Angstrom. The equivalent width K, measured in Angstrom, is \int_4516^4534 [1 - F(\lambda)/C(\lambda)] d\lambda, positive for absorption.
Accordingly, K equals 1.52 Angstrom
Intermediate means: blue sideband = 24.7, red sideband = 24.3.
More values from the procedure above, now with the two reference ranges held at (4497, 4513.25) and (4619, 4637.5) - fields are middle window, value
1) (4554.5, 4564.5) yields 0.4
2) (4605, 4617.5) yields -0.4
